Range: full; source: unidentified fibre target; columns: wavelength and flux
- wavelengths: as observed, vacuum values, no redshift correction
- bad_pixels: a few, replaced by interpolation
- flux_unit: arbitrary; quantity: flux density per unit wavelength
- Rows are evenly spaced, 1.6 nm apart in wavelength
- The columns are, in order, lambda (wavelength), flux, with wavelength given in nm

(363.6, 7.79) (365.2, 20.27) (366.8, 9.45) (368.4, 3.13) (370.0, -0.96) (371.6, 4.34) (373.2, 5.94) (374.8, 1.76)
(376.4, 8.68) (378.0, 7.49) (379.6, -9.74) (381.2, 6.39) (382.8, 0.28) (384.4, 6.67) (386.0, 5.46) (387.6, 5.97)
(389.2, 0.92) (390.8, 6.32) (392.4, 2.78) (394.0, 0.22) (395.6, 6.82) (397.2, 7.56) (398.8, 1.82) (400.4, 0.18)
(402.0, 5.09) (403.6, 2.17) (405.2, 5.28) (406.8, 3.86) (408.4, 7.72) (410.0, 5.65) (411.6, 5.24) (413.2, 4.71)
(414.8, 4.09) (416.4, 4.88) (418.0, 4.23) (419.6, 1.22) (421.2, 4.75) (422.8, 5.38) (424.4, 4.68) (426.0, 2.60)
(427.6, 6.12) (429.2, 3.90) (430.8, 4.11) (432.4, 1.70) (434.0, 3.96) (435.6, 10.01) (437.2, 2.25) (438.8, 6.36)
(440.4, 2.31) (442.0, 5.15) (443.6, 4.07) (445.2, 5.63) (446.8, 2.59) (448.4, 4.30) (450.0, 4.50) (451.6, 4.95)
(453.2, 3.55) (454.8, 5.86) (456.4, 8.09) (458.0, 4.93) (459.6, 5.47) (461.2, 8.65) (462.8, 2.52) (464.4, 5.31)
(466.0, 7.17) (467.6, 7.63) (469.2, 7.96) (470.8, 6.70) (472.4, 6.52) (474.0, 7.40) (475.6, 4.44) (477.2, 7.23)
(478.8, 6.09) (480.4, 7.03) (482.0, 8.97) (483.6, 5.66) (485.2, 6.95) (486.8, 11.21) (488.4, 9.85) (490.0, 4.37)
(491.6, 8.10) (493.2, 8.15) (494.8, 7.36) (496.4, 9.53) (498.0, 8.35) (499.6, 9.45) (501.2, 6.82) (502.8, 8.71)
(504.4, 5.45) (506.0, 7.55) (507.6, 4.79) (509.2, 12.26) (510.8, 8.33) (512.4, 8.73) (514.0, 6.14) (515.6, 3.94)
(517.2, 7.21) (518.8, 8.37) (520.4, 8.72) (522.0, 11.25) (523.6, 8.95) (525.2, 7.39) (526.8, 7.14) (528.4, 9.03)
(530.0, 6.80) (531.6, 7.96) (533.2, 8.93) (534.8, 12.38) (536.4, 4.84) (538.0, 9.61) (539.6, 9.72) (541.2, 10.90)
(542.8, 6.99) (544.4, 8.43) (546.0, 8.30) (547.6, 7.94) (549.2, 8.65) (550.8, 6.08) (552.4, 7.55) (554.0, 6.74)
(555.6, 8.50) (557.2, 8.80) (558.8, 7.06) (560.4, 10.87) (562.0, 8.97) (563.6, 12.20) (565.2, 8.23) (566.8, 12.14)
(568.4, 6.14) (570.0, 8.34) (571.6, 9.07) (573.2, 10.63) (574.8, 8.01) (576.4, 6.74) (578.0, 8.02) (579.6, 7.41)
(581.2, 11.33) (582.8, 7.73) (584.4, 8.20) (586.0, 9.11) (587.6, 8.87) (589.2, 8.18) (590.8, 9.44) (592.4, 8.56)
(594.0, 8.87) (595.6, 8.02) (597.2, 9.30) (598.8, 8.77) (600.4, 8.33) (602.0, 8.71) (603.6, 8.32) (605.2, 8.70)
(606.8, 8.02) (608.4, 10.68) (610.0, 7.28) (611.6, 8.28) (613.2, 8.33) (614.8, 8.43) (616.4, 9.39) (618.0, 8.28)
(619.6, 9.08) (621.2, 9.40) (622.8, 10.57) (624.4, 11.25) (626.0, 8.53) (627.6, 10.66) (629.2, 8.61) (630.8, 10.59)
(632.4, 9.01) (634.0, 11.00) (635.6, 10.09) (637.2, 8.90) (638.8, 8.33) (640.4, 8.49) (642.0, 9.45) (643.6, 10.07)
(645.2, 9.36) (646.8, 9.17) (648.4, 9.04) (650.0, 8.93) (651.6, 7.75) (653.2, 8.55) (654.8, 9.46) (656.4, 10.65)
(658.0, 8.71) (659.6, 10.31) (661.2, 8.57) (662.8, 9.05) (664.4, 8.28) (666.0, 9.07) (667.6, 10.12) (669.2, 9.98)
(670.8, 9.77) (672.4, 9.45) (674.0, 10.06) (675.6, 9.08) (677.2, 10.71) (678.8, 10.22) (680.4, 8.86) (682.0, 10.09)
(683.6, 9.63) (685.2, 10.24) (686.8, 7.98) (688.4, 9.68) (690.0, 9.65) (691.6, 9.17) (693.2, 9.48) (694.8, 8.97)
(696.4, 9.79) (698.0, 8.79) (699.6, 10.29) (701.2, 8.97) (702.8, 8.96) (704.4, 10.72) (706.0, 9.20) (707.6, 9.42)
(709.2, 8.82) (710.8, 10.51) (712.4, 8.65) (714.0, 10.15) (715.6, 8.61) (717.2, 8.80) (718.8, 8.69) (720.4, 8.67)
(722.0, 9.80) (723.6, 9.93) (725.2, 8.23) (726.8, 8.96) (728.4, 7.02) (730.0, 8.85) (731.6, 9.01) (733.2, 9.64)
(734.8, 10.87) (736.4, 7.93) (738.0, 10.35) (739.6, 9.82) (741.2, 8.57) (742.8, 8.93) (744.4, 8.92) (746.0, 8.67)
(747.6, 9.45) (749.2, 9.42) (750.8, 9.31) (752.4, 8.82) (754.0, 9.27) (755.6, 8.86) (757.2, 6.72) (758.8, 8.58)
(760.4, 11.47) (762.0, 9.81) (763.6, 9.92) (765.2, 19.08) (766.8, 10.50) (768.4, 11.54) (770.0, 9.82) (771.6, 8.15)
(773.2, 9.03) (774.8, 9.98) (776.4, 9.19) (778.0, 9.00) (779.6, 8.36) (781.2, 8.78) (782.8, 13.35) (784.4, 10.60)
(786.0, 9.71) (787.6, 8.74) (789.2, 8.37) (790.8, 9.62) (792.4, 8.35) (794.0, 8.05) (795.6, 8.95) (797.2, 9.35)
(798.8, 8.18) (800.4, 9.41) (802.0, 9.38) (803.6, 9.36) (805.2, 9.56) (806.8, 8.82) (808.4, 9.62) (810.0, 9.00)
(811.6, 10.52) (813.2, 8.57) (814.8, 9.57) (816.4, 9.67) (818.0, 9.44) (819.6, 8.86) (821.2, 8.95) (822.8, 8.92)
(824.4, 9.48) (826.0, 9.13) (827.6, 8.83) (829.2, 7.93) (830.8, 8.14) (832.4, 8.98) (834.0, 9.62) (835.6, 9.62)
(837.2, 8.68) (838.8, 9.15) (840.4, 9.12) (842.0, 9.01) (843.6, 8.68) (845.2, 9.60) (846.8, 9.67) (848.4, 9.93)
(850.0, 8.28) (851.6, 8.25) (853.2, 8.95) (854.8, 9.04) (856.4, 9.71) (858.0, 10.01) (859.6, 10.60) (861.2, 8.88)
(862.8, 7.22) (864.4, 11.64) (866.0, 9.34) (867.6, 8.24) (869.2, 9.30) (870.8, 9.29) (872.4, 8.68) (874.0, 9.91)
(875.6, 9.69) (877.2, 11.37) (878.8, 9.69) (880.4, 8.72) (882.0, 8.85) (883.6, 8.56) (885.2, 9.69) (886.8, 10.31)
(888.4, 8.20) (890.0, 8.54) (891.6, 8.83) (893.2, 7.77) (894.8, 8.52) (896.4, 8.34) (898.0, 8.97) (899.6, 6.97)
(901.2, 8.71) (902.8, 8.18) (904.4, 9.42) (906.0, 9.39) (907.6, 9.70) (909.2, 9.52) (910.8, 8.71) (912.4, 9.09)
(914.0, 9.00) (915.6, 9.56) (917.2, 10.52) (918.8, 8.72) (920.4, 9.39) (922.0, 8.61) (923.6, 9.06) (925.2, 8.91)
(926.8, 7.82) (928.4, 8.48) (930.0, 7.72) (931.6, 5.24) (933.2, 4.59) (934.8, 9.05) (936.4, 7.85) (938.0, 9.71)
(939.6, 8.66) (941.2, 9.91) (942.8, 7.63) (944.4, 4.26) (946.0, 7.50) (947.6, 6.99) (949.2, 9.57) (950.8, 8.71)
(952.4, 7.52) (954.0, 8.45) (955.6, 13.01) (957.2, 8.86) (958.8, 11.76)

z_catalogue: 0.17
